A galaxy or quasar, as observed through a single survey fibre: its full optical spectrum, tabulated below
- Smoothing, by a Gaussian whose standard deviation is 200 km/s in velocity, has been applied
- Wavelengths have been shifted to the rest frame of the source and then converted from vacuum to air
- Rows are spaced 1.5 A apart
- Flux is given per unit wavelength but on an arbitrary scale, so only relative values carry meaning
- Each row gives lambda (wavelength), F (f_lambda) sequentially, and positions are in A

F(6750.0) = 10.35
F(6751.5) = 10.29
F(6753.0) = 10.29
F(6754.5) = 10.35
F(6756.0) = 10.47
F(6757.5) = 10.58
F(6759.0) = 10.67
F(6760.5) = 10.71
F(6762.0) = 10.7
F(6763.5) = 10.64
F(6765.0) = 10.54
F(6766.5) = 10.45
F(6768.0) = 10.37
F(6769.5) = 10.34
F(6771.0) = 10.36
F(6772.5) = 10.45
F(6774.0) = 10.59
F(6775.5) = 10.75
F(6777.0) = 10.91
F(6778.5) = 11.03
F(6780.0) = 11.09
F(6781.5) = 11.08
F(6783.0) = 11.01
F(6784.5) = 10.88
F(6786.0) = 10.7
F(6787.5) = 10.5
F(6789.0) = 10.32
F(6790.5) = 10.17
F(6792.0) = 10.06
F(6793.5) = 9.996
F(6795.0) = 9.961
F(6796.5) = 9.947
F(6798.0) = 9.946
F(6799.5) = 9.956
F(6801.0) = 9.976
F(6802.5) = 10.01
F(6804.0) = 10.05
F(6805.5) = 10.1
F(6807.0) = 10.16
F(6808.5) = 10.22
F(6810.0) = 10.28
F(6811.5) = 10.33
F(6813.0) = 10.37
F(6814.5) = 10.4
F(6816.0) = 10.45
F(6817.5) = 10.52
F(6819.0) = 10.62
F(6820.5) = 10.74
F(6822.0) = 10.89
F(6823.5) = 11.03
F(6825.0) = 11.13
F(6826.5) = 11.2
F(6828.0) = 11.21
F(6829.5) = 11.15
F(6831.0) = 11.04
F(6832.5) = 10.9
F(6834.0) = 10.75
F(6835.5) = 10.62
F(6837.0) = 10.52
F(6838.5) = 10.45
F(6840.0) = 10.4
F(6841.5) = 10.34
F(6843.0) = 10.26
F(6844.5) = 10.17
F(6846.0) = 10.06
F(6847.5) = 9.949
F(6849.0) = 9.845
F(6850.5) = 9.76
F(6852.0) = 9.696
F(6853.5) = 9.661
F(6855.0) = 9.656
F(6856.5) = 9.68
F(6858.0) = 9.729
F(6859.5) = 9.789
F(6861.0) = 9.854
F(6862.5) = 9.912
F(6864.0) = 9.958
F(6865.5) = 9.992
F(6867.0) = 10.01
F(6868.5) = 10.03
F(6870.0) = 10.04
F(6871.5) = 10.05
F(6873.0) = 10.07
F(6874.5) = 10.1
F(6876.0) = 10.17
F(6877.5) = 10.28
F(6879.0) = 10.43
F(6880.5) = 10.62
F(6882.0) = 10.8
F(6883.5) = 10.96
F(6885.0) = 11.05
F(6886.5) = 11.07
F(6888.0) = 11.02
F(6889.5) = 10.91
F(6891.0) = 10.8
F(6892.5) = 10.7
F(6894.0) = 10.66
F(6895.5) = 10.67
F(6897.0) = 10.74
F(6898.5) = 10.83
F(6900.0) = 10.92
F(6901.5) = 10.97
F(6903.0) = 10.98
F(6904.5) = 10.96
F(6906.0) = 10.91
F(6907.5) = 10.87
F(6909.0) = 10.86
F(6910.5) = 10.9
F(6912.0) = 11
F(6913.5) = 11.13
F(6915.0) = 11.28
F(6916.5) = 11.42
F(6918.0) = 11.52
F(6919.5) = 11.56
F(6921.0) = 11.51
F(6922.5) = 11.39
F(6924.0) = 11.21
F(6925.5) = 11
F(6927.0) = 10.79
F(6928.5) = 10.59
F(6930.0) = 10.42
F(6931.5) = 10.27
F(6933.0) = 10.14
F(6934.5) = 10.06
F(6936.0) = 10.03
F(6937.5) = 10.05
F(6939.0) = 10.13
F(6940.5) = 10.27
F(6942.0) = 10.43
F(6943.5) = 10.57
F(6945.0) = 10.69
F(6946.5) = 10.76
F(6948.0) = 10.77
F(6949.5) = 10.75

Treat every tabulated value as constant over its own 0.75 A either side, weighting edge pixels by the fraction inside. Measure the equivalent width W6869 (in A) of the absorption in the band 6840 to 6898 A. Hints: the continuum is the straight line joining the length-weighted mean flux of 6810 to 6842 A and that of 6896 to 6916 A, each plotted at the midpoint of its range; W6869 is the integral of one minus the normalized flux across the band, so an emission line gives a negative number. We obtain 3.1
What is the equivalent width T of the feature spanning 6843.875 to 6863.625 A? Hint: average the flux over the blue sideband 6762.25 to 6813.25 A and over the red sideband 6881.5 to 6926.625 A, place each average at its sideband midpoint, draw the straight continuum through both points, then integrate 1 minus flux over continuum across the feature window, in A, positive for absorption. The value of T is 1.7 A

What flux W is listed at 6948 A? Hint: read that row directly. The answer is 10.77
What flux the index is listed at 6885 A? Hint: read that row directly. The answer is 11.05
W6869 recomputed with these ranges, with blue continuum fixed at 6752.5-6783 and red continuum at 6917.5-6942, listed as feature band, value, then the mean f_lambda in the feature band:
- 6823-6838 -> -0.4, 10.9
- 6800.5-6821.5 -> 0.6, 10.3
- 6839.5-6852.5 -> 0.7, 10.1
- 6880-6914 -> -0.7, 10.9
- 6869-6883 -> 0.5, 10.3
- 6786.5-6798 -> 0.5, 10.1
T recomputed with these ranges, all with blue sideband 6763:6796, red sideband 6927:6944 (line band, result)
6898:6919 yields -1.5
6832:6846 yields 0.0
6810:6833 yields -0.7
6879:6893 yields -0.7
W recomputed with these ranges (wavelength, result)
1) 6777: 10.91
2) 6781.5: 11.08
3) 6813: 10.37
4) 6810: 10.28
